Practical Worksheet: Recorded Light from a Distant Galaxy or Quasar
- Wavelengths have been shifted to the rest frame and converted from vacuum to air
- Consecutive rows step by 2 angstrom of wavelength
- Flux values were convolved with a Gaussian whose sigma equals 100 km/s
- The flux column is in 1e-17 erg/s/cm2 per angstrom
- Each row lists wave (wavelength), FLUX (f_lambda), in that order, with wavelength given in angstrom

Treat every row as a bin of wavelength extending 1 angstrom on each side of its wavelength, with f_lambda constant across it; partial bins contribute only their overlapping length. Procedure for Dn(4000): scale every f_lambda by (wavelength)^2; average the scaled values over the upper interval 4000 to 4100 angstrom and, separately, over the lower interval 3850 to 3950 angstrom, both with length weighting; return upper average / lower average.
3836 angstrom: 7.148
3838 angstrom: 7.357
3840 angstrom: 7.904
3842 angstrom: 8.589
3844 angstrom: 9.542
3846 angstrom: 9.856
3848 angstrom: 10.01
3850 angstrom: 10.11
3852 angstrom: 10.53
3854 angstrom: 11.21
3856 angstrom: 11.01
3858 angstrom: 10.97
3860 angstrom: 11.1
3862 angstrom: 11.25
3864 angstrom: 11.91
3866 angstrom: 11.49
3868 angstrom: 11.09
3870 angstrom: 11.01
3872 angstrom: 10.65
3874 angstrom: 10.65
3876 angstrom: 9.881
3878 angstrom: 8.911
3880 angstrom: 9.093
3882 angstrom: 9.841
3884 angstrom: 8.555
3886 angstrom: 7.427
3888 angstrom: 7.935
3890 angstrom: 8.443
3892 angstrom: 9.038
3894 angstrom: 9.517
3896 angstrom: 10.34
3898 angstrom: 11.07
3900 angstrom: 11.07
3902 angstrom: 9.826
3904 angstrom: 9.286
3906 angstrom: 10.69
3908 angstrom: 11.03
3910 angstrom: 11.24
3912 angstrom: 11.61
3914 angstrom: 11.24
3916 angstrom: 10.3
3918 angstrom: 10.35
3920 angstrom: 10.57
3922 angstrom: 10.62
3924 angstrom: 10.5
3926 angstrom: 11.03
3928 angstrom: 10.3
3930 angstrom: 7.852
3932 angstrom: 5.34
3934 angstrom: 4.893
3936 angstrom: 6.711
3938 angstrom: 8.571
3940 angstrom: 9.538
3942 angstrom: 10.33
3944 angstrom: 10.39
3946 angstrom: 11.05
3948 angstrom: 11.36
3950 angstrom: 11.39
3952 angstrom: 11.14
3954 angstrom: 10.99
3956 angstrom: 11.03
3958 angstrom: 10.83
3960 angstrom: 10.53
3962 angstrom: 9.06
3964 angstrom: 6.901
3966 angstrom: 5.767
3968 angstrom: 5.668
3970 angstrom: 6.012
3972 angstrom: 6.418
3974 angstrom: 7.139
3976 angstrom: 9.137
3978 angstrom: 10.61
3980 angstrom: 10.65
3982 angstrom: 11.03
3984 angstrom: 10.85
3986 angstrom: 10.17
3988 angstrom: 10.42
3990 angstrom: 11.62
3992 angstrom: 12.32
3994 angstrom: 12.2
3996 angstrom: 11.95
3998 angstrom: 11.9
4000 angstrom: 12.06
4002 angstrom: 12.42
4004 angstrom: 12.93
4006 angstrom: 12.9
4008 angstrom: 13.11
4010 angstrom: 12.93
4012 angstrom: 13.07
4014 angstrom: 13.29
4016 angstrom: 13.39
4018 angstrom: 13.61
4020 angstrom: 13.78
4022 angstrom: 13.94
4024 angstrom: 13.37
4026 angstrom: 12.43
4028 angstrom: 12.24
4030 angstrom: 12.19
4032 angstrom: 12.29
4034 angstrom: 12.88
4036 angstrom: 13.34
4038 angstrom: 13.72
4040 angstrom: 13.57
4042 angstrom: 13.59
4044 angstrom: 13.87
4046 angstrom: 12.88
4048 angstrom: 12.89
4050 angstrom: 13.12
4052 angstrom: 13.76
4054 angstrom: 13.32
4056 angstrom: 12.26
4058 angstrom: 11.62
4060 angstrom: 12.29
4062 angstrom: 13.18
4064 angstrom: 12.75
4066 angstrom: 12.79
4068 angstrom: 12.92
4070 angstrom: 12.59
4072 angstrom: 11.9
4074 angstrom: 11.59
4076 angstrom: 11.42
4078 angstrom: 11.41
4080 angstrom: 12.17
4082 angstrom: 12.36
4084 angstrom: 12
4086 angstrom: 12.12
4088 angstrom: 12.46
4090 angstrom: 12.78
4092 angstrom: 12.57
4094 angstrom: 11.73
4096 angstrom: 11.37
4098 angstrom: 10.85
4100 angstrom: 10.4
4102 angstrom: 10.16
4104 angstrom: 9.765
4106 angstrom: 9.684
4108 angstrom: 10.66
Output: 1.4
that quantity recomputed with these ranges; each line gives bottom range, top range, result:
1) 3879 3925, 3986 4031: 1.33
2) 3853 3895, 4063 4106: 1.30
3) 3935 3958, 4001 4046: 1.33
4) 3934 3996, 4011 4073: 1.40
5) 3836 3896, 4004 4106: 1.41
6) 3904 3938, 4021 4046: 1.45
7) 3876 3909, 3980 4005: 1.28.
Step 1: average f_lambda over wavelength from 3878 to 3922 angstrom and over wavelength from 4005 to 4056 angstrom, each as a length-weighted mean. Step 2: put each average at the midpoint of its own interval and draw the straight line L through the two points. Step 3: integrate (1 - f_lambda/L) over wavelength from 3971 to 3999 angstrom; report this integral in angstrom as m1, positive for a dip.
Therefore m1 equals 3.71 angstrom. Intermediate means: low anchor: 9.92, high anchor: 13.2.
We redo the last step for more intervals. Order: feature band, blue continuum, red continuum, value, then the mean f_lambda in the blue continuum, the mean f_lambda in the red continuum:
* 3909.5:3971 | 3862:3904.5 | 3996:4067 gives 8.9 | 9.9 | 12.9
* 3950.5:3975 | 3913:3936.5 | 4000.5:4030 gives 5.1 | 9.19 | 13.1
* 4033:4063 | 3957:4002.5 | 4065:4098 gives -4.7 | 9.78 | 12.1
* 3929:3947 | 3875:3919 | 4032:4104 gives 3.7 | 9.85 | 12.4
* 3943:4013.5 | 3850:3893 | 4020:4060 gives 8.5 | 10.1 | 13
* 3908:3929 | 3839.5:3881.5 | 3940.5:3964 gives -0.6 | 10.3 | 10.5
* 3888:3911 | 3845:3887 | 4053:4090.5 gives 1.3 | 10.3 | 12.3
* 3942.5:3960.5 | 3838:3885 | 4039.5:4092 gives 0.4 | 10.2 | 12.6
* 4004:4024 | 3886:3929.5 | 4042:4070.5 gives -1.9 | 10.2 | 12.9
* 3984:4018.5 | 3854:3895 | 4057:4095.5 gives -2.7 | 10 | 12.2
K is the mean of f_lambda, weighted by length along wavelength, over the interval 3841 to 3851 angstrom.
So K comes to 9.62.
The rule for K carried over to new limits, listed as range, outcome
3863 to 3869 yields 11.5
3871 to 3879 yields 10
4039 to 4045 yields 13.7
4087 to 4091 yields 12.6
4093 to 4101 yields 11.1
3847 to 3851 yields 10.1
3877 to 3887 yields 8.77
